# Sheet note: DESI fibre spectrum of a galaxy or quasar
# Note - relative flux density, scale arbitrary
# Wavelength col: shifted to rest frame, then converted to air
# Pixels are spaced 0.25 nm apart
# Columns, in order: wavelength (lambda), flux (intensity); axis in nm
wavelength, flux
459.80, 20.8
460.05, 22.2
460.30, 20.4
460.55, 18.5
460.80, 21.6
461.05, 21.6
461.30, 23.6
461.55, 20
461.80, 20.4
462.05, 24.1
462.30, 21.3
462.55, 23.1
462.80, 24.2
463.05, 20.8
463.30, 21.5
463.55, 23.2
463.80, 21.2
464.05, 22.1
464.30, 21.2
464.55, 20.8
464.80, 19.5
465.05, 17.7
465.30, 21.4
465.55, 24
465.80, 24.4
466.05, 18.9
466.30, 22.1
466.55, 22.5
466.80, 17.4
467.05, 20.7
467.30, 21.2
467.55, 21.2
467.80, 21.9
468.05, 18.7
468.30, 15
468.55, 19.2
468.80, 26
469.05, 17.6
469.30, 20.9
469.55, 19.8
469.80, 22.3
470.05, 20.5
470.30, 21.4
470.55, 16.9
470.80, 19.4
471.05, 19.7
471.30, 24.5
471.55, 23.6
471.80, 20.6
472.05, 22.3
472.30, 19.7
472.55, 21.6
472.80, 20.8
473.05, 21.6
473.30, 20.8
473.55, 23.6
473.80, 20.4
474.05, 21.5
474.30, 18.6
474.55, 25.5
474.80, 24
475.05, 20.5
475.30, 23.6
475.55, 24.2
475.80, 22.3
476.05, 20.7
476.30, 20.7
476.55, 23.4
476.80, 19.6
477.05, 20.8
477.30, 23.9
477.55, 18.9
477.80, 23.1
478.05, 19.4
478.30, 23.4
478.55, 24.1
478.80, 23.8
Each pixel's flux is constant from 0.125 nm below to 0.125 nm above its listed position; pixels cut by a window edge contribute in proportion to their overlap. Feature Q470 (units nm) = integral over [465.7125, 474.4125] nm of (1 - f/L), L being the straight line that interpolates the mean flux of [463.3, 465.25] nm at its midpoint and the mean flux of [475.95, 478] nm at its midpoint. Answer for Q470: 0.13 nm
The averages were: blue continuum 20.9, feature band 20.8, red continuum 21.3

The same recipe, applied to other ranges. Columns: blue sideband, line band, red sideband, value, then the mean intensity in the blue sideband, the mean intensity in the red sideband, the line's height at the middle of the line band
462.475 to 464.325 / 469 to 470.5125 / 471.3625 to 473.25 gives 0.10 nm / 22.2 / 21.5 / 21.7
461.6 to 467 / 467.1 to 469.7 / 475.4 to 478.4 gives 0.16 nm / 21.5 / 21.7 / 21.6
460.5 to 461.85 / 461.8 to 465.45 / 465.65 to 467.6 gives -0.08 nm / 21.1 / 21.1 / 21.1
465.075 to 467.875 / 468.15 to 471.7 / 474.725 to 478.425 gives 0.17 nm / 21.3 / 21.9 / 21.5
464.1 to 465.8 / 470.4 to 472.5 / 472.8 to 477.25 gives 0.07 nm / 21.1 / 21.9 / 21.6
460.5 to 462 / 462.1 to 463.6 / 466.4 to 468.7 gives -0.11 nm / 21.2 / 19.8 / 20.9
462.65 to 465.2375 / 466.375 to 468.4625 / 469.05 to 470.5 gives 0.09 nm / 21.2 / 20.5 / 20.8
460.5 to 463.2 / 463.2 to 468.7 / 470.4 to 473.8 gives 0.21 nm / 21.8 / 21.1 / 21.6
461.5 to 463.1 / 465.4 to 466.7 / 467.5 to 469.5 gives -0.09 nm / 22.1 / 20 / 20.8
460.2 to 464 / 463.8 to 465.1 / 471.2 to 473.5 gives 0.07 nm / 21.7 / 21.8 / 21.7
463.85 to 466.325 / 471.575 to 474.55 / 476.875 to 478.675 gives 0.04 nm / 21.2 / 21.9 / 21.6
